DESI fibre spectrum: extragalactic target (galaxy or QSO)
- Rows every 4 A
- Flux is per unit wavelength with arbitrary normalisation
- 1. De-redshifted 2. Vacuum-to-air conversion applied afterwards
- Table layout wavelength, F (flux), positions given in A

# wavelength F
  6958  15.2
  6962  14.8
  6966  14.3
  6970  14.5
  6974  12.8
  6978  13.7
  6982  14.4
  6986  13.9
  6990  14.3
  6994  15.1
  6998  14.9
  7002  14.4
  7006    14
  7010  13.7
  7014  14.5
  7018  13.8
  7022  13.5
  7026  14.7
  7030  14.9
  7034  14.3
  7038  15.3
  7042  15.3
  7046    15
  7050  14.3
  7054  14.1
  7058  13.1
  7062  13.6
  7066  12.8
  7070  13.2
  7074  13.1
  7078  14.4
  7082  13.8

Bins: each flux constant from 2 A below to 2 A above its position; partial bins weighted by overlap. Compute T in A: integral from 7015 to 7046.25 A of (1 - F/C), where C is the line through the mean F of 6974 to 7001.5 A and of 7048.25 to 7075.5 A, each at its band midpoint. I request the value -1.8 A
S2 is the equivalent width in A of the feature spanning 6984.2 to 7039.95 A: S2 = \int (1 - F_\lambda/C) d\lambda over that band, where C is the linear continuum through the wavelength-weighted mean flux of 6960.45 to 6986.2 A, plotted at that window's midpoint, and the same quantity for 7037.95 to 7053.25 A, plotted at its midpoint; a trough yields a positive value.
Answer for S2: 0.4 A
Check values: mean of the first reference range 14.1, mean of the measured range 14.4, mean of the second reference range 14.9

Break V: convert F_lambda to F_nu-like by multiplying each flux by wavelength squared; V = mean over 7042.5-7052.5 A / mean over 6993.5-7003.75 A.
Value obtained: 1.01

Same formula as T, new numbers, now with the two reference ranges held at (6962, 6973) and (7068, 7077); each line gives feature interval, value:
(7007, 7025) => -0.1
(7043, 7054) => -0.9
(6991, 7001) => -0.6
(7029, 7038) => -0.7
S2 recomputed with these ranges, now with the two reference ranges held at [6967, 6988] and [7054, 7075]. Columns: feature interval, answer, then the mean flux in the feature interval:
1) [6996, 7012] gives -0.7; 14.2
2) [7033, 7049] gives -1.9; 15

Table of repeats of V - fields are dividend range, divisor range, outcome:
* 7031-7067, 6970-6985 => 1.06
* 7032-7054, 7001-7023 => 1.07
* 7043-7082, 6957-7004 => 0.98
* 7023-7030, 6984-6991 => 1.05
